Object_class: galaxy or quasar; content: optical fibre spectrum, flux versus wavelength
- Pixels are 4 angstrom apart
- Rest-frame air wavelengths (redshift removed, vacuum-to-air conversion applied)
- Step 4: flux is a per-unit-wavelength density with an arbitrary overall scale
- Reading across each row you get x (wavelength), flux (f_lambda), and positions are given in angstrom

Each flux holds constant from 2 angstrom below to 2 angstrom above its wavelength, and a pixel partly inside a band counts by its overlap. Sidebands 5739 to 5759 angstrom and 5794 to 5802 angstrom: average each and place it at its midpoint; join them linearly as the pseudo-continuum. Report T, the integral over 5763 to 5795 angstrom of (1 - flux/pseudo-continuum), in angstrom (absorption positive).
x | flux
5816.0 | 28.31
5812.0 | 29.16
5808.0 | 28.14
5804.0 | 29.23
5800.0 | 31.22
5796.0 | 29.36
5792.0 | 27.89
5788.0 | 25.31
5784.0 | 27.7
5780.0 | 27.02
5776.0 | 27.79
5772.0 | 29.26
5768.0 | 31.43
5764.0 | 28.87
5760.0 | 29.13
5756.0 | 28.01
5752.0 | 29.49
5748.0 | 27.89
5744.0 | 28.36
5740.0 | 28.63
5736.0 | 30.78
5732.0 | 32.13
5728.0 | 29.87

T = 1.5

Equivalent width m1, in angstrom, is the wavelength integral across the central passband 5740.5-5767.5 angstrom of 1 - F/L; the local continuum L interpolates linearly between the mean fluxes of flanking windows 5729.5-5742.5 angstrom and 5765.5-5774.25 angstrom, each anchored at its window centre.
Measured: 1.3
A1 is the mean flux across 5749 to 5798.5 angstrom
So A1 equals 28.5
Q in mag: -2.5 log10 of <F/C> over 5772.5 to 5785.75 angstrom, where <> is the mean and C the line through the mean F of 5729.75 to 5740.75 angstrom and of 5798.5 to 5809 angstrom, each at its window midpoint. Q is 0.09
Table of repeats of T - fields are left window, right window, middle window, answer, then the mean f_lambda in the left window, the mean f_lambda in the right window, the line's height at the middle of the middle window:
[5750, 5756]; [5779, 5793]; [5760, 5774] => -0.81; 29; 26.9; 28.1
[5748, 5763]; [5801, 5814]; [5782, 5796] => 0.78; 28.7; 29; 28.9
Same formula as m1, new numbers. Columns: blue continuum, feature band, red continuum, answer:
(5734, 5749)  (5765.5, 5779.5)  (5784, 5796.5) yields -0.6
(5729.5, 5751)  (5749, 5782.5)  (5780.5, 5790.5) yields -1.1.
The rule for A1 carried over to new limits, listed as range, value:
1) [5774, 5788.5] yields 27.1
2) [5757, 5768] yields 29.4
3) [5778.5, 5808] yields 28.3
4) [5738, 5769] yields 28.9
